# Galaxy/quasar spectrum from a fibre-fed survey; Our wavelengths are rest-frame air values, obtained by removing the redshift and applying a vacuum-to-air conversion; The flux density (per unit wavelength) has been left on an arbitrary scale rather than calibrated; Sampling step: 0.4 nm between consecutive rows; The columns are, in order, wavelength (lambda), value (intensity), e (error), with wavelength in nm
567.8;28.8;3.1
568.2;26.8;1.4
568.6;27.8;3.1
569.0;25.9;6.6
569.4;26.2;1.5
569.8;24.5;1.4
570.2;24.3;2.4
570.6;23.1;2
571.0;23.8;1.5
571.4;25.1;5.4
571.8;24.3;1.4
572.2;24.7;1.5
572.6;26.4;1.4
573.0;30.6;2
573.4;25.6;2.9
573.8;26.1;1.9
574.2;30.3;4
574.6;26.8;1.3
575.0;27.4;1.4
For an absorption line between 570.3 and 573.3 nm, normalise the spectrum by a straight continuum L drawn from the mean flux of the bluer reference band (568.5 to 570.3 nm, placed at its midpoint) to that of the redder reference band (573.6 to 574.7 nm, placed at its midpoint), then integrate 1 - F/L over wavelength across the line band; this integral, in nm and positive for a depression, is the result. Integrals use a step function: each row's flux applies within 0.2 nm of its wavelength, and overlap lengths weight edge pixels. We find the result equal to 0.16 nm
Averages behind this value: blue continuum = 25.7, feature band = 25.4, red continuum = 27.8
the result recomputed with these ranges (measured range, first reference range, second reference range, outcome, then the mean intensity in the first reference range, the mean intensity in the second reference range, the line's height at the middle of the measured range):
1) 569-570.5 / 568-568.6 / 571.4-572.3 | 0.06 nm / 27.1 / 24.6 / 26.1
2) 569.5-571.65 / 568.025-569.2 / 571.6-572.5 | 0.11 nm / 26.8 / 24.7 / 25.6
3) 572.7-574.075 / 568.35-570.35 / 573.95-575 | 0.01 nm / 25.8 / 28.2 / 27.7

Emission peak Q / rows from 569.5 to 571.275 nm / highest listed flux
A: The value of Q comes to 24.5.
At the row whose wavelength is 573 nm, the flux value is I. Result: 30.6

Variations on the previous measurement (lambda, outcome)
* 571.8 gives 24.3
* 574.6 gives 26.8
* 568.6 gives 27.8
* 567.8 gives 28.8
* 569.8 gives 24.5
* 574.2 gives 30.3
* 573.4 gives 25.6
